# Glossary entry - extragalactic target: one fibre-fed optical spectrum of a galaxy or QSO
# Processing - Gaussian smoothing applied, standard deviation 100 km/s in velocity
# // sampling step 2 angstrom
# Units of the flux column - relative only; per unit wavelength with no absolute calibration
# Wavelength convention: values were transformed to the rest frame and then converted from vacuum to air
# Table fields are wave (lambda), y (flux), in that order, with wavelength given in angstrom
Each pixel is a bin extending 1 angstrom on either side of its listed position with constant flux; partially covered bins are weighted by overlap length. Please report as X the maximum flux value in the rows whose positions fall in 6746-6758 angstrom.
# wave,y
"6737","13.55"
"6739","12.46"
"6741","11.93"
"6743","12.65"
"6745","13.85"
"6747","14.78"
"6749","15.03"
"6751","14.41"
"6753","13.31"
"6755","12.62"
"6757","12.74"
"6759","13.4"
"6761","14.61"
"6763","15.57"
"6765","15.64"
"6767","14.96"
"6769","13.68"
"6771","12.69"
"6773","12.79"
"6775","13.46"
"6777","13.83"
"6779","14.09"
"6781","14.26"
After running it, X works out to 15.03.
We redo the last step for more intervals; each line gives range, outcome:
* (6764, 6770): 15.64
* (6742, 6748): 14.78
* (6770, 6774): 12.79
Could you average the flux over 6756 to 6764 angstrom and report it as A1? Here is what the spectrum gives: 14.1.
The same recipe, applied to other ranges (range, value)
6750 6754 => 13.9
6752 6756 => 13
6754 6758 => 12.7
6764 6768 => 15.3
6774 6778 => 13.6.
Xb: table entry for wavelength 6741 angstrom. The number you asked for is 11.93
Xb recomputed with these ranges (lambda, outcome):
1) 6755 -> 12.62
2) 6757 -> 12.74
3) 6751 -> 14.41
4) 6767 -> 14.96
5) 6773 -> 12.79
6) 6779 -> 14.09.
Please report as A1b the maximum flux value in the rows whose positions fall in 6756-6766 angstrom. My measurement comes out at 15.64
